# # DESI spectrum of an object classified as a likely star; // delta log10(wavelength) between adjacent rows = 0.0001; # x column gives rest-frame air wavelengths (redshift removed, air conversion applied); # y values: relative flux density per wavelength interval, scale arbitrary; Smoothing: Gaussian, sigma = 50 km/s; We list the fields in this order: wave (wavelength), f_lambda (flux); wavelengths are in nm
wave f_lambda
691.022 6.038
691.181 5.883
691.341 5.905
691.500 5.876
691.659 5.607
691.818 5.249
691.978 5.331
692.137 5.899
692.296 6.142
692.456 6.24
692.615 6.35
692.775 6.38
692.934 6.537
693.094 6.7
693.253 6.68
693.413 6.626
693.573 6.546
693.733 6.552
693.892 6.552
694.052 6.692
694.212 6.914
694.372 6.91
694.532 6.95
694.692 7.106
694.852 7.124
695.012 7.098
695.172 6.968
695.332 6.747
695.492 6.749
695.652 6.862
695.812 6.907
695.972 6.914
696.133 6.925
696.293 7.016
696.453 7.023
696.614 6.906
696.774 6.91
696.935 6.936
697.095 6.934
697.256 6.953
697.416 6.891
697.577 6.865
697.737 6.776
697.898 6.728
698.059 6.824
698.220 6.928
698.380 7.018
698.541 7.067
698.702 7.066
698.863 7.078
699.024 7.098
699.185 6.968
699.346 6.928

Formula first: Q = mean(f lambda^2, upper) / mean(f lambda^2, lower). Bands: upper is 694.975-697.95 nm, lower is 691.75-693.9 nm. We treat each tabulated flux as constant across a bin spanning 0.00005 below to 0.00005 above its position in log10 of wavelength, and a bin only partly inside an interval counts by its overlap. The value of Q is 1.1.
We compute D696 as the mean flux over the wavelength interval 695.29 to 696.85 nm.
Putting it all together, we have 6.9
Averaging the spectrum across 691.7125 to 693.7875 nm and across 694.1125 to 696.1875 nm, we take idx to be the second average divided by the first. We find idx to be 1.1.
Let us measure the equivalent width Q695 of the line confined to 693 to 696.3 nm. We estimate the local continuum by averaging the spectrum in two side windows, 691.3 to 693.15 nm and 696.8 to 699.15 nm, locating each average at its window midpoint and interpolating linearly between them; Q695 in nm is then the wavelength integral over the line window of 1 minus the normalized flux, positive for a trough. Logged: -0.22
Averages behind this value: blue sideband 6.01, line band 6.83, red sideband 6.94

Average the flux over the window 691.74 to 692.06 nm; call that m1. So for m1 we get 5.29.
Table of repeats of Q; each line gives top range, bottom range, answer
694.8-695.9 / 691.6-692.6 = 1.21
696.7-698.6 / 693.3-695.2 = 1.02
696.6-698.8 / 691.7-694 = 1.12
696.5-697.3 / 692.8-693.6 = 1.06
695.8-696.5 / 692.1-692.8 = 1.13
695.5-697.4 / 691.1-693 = 1.18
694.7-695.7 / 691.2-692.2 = 1.24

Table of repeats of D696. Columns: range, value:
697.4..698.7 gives 6.9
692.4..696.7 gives 6.78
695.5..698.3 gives 6.9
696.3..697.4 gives 6.95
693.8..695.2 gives 6.92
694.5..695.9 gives 6.95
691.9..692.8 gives 6.04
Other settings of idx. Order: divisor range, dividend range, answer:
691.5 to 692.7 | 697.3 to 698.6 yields 1.18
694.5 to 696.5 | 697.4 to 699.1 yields 1.00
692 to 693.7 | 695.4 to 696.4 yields 1.08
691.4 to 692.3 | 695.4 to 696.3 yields 1.22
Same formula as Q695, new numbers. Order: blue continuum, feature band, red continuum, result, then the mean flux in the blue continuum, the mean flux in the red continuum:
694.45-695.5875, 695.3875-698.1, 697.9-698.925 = 0.03 nm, 6.96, 6.97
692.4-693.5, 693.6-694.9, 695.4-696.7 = -0.03 nm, 6.51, 6.91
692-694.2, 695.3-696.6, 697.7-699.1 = -0.04 nm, 6.44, 6.96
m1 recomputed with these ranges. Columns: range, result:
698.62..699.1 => 7.08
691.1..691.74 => 5.82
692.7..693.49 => 6.59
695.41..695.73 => 6.81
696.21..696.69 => 6.98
